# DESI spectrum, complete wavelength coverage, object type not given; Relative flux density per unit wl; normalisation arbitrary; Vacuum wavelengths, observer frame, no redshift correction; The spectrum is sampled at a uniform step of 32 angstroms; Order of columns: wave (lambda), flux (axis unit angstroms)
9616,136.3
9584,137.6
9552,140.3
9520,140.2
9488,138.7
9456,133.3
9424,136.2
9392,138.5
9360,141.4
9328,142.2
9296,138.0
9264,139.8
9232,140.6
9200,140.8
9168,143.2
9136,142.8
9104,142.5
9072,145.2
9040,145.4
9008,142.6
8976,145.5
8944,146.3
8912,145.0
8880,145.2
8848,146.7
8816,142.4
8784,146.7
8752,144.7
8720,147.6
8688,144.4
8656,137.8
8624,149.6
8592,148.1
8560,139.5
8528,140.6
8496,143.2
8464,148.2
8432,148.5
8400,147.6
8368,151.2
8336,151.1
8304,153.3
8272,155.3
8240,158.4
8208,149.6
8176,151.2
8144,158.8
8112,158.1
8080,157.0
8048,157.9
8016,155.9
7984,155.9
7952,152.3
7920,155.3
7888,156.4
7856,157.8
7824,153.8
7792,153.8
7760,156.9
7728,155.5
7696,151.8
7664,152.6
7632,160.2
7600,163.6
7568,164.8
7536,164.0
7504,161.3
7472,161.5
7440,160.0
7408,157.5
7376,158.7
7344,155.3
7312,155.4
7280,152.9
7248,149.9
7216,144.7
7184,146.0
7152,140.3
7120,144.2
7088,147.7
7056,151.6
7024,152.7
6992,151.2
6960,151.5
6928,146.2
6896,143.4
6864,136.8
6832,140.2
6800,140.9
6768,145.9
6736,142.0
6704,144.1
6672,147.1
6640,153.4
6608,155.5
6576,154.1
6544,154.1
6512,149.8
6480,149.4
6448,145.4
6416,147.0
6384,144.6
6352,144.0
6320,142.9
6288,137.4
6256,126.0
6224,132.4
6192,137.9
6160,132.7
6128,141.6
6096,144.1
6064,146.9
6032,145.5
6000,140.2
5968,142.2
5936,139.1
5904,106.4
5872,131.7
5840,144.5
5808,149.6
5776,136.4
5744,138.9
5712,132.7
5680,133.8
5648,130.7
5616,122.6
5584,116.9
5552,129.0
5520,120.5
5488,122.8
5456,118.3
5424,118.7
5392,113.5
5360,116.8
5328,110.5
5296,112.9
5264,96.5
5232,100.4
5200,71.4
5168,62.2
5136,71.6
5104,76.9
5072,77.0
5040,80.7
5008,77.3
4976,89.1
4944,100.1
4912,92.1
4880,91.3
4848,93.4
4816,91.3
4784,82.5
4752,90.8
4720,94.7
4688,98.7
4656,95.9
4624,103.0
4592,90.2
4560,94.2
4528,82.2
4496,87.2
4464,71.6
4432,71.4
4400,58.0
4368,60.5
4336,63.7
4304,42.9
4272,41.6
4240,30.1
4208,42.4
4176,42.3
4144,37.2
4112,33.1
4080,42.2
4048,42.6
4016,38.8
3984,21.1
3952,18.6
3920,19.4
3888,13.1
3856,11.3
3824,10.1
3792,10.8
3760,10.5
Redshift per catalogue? 0.00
